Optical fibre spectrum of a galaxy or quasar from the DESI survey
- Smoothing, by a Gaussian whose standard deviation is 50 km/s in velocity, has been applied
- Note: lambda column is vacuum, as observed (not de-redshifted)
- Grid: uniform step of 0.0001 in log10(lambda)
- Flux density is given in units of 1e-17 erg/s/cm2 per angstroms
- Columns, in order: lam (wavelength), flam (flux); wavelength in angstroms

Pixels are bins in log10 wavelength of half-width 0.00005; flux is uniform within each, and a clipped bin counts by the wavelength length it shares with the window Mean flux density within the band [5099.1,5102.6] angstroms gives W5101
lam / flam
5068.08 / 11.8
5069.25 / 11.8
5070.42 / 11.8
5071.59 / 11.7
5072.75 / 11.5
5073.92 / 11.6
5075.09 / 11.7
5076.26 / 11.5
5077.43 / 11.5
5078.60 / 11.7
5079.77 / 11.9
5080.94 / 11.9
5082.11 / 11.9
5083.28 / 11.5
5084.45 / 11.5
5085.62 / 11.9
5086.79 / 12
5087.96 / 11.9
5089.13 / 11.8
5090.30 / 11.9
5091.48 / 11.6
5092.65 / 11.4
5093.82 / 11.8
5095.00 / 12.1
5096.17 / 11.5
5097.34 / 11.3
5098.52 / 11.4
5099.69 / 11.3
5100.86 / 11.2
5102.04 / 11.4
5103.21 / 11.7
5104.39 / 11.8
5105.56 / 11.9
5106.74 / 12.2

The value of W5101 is 11.3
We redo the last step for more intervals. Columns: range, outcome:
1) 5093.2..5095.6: 11.9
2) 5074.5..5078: 11.6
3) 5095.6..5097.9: 11.4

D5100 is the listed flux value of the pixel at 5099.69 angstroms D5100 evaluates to 11.3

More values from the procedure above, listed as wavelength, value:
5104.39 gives 11.8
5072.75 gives 11.5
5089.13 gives 11.8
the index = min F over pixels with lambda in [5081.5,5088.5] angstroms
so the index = 11.5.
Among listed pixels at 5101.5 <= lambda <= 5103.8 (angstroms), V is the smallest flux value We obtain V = 11.4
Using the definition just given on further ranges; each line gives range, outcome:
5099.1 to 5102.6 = 11.2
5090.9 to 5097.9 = 11.3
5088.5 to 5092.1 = 11.6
